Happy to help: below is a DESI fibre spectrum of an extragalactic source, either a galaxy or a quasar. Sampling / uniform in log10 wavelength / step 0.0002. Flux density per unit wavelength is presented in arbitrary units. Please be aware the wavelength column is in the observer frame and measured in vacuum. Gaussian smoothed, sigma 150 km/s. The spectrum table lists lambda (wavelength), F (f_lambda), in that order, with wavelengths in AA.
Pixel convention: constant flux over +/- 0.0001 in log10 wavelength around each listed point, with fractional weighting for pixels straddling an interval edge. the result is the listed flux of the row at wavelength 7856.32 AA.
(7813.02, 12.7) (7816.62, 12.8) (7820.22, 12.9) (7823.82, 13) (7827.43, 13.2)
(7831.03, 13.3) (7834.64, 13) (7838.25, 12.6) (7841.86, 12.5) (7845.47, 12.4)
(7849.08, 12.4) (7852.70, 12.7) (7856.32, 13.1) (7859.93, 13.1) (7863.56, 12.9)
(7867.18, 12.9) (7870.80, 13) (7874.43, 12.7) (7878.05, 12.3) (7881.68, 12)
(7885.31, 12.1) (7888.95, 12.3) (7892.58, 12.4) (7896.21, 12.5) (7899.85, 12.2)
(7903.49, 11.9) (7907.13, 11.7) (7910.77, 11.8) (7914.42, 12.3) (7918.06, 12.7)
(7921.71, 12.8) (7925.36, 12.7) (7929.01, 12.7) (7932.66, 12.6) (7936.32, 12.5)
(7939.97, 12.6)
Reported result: 13.1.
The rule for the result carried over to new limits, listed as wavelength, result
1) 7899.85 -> 12.2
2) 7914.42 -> 12.3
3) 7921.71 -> 12.8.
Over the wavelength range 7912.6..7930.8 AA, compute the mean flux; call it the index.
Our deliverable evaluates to 12.6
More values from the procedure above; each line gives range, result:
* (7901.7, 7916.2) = 11.9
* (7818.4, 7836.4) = 13.1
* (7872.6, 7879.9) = 12.5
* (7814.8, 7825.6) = 12.9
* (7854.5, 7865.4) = 13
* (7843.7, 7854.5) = 12.5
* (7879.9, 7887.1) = 12.1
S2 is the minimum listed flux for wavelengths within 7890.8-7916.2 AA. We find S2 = 11.7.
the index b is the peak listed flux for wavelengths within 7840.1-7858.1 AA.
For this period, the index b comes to 13.1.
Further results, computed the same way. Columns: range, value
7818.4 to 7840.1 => 13.3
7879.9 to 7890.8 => 12.3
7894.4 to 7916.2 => 12.5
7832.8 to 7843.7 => 13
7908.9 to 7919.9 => 12.7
